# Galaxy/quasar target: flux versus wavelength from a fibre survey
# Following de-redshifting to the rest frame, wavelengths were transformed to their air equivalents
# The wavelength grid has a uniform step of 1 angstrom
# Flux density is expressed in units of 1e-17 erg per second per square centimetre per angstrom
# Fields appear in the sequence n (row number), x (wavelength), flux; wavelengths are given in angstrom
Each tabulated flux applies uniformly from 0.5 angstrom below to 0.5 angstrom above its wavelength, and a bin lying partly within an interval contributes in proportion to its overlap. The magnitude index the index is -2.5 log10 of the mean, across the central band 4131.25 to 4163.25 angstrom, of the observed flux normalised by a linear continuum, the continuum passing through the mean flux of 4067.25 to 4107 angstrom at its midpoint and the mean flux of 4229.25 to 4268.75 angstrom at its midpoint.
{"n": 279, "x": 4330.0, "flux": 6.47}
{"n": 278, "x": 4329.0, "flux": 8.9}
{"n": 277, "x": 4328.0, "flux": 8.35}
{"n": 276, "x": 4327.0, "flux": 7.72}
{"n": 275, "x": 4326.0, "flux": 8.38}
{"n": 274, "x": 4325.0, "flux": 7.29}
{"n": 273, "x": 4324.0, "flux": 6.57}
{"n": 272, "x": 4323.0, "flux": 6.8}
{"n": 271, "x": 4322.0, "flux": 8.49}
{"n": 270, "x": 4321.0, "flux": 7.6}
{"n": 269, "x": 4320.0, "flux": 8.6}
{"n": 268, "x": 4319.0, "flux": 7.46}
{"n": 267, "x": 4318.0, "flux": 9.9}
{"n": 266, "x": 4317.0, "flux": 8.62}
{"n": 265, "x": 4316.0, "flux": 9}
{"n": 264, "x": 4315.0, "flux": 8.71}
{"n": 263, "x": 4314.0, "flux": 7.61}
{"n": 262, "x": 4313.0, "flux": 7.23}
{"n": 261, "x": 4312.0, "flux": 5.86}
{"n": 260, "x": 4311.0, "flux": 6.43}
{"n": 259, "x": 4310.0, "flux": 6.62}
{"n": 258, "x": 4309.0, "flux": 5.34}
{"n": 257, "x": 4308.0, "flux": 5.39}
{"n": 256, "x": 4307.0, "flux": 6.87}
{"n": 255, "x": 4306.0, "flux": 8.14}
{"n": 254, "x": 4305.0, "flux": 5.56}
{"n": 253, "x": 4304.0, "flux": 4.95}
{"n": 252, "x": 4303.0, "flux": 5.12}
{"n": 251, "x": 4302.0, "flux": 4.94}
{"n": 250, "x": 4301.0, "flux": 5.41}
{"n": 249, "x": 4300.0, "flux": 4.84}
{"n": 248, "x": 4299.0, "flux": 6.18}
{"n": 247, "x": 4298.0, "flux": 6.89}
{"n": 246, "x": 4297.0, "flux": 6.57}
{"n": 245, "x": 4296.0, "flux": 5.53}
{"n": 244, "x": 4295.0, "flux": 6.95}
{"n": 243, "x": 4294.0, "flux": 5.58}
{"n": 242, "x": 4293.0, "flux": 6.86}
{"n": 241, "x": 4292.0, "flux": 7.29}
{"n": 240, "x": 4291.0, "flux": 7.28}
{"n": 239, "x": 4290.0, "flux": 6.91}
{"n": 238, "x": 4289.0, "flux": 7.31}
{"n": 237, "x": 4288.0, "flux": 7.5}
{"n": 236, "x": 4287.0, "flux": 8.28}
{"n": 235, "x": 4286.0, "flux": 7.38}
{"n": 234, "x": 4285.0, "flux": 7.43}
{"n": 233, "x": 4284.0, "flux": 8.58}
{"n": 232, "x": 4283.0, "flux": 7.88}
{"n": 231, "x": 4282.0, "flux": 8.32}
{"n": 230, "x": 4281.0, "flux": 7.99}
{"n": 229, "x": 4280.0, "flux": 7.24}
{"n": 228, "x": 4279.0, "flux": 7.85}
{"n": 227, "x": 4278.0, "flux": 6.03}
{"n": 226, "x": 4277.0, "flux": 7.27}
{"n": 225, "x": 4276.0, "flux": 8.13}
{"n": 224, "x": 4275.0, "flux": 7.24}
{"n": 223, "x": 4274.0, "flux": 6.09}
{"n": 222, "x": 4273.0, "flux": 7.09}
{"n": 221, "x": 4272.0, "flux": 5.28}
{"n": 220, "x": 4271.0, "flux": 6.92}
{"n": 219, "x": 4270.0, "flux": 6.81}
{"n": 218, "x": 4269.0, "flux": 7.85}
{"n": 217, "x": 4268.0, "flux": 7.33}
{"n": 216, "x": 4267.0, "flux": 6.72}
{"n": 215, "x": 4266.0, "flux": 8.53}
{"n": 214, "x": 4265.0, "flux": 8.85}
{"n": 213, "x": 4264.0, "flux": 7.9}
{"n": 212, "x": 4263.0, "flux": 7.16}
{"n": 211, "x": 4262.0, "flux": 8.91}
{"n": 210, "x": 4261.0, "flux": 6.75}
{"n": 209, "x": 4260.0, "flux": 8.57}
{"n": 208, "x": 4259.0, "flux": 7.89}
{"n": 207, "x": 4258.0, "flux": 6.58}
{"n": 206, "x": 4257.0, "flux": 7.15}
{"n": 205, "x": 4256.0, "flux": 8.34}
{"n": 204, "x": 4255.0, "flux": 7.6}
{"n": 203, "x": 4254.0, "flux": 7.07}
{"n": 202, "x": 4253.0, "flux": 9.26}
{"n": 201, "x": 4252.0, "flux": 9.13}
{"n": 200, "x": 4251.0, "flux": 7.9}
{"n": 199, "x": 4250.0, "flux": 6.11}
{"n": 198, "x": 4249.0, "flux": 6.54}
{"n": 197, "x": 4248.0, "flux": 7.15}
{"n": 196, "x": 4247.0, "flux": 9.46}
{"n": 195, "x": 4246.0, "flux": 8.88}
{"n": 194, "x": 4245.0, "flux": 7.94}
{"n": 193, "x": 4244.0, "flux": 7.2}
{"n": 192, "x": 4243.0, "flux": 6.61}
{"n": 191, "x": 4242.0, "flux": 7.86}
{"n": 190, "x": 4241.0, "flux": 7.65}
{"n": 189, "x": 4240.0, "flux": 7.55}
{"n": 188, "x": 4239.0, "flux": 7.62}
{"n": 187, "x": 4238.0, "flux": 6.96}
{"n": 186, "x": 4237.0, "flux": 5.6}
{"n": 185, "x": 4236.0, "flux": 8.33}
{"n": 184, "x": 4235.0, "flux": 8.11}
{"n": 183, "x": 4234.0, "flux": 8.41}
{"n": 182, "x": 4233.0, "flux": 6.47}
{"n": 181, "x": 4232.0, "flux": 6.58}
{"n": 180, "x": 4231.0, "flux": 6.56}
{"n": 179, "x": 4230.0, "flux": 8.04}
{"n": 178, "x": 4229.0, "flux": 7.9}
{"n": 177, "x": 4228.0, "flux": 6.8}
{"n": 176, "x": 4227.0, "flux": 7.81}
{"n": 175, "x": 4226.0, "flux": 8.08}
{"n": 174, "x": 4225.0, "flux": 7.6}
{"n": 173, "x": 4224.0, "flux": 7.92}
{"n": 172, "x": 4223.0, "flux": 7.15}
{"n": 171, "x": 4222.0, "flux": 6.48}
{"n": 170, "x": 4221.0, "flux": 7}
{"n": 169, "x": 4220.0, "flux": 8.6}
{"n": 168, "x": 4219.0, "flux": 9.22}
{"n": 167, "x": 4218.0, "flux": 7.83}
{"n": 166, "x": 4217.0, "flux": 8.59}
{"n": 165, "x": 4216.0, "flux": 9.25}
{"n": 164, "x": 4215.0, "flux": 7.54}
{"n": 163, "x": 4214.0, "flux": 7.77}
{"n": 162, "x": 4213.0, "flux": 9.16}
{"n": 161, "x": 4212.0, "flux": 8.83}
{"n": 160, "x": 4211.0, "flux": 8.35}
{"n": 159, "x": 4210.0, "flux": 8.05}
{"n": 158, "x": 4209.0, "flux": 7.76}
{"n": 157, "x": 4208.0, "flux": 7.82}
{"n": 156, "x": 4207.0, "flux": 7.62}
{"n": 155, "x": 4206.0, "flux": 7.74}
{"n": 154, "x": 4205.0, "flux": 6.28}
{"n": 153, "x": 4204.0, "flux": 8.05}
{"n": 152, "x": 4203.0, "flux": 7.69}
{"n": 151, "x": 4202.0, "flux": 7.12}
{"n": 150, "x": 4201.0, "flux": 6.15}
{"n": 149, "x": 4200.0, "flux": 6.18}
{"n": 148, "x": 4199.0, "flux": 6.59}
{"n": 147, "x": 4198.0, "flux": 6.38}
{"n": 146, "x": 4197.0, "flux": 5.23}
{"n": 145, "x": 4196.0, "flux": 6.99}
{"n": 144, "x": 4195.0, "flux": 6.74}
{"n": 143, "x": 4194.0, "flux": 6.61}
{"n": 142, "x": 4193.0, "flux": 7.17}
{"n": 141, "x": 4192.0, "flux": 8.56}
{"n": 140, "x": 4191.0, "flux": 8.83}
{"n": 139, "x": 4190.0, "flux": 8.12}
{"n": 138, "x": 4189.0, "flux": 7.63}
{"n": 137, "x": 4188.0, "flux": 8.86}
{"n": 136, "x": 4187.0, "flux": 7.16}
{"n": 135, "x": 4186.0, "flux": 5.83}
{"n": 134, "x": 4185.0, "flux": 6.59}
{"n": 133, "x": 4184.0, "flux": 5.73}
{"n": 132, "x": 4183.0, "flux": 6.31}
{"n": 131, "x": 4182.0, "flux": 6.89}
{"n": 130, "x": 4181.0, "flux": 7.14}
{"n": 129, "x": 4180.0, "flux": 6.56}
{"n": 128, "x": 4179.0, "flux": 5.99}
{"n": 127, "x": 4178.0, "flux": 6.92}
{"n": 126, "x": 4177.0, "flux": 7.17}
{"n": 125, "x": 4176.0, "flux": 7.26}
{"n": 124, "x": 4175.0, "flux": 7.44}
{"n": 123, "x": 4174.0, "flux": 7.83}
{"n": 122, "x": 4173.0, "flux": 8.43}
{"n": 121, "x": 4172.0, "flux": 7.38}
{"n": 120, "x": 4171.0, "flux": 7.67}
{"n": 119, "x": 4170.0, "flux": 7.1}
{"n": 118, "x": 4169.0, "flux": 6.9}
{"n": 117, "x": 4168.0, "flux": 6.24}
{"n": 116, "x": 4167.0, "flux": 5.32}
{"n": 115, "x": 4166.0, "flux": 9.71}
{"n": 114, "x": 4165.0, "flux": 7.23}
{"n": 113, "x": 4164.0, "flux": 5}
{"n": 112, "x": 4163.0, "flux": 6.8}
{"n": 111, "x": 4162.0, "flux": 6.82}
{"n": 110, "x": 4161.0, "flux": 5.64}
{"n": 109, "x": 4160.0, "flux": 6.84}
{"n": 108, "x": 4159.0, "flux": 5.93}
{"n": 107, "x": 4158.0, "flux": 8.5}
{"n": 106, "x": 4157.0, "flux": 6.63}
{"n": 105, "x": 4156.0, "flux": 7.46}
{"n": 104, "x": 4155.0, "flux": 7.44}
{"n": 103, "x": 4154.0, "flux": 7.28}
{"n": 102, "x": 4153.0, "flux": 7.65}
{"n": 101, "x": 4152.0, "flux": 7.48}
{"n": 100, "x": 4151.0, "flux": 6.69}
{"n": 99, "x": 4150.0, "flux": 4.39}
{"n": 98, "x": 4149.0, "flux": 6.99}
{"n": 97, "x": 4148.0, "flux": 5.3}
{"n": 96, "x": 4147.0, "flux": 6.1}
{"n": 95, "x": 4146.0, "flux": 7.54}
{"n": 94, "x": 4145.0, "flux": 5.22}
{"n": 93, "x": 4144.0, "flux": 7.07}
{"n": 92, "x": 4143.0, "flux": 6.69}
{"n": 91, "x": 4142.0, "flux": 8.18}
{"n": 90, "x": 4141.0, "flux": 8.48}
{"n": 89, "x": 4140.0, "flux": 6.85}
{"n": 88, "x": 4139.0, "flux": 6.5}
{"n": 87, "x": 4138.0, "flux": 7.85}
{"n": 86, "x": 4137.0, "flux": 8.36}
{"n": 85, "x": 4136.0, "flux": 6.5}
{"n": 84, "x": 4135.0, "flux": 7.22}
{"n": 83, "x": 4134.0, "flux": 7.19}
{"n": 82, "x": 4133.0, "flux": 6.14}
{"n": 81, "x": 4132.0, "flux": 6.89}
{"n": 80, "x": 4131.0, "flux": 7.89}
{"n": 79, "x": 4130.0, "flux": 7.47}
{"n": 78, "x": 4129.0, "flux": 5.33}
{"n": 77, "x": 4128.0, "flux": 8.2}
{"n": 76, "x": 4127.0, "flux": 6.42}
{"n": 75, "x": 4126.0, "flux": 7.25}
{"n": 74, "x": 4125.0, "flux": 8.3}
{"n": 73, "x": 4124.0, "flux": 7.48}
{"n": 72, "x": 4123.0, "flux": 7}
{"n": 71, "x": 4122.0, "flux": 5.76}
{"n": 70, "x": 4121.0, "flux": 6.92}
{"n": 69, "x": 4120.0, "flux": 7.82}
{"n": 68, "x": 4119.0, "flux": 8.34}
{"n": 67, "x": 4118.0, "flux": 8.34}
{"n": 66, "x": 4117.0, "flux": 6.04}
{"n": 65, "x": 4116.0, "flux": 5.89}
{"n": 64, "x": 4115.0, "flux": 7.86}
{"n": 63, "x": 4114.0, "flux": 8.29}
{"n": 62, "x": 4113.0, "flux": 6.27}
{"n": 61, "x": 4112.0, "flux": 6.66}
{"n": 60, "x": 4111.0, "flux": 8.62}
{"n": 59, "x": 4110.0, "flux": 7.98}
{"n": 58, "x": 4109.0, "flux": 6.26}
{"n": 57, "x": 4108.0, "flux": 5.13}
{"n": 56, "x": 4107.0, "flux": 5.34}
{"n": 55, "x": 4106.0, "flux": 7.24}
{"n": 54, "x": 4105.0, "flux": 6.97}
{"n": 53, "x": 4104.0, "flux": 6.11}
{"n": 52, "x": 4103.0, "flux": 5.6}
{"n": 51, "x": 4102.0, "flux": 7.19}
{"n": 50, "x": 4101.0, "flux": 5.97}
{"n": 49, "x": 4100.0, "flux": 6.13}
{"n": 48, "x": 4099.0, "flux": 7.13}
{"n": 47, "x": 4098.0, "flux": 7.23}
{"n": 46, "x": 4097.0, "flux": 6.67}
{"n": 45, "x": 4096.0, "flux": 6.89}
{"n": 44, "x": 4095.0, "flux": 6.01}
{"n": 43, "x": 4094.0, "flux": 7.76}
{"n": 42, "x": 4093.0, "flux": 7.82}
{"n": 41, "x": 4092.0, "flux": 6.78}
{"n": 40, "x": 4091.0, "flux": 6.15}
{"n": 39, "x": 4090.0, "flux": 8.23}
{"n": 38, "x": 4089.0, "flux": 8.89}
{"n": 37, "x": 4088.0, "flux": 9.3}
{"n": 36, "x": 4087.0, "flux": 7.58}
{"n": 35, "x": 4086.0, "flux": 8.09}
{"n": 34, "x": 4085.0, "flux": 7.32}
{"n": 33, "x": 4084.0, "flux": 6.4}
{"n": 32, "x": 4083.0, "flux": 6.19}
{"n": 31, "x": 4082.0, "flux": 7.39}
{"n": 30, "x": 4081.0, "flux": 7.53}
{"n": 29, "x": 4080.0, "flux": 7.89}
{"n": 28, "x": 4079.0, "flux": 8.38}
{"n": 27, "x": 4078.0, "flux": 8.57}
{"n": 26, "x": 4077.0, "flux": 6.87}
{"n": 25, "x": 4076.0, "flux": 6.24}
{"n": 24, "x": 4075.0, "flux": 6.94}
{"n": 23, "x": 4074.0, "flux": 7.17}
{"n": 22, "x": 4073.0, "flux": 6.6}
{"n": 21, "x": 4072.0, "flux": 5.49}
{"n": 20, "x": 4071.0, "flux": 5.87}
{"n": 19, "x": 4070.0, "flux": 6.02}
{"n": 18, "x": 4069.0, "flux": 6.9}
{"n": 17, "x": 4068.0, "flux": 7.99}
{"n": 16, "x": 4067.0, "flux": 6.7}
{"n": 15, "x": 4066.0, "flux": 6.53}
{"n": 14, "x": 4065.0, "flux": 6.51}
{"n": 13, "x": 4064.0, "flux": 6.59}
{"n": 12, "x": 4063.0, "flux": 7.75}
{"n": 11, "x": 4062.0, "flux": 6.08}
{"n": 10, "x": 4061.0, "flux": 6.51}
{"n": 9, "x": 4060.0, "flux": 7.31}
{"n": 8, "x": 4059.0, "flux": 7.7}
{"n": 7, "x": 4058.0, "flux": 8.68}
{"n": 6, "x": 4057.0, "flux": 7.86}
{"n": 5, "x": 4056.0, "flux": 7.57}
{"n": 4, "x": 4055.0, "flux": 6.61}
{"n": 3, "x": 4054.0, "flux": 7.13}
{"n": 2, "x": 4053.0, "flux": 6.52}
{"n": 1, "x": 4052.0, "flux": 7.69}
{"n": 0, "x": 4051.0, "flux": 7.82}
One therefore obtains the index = 0.05 mag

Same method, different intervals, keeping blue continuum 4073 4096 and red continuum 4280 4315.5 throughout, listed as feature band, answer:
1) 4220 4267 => -0.105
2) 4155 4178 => 0.013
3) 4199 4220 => -0.121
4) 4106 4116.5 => 0.072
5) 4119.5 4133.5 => 0.032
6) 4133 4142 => -0.016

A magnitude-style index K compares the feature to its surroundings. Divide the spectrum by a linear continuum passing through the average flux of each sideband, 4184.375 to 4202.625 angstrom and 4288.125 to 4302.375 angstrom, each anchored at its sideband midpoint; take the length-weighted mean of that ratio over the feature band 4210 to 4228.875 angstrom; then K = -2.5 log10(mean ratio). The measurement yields -0.17 mag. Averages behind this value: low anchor 7.04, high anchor 6.37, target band 8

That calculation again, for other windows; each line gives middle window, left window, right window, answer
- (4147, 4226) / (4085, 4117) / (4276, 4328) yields -0.03 mag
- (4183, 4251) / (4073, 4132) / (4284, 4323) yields -0.07 mag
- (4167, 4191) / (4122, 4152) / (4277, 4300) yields -0.02 mag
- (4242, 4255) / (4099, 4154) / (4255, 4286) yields -0.05 mag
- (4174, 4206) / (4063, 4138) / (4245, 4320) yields 0.02 mag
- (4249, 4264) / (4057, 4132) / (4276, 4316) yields -0.13 mag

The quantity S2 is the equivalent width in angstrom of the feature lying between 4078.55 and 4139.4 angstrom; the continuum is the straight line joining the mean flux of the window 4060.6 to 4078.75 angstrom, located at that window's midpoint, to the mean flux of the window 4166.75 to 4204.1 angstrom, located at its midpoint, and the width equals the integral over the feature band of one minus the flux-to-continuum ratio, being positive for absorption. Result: -2.4 angstrom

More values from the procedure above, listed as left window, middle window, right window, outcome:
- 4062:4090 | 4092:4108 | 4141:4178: 1.1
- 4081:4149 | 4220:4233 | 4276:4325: -0.6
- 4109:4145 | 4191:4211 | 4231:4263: 0.8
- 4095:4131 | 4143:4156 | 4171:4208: 0.7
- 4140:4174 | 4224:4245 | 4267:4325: -1.3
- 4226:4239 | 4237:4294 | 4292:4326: -3.1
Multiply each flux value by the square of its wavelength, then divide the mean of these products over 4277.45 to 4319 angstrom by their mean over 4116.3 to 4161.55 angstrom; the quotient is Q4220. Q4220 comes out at 1.1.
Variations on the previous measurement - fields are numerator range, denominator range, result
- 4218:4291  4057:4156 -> 1.15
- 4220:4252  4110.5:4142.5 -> 1.08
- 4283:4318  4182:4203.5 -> 1.03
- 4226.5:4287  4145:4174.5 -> 1.15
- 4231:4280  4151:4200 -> 1.10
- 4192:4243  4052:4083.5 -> 1.14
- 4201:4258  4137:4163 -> 1.16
